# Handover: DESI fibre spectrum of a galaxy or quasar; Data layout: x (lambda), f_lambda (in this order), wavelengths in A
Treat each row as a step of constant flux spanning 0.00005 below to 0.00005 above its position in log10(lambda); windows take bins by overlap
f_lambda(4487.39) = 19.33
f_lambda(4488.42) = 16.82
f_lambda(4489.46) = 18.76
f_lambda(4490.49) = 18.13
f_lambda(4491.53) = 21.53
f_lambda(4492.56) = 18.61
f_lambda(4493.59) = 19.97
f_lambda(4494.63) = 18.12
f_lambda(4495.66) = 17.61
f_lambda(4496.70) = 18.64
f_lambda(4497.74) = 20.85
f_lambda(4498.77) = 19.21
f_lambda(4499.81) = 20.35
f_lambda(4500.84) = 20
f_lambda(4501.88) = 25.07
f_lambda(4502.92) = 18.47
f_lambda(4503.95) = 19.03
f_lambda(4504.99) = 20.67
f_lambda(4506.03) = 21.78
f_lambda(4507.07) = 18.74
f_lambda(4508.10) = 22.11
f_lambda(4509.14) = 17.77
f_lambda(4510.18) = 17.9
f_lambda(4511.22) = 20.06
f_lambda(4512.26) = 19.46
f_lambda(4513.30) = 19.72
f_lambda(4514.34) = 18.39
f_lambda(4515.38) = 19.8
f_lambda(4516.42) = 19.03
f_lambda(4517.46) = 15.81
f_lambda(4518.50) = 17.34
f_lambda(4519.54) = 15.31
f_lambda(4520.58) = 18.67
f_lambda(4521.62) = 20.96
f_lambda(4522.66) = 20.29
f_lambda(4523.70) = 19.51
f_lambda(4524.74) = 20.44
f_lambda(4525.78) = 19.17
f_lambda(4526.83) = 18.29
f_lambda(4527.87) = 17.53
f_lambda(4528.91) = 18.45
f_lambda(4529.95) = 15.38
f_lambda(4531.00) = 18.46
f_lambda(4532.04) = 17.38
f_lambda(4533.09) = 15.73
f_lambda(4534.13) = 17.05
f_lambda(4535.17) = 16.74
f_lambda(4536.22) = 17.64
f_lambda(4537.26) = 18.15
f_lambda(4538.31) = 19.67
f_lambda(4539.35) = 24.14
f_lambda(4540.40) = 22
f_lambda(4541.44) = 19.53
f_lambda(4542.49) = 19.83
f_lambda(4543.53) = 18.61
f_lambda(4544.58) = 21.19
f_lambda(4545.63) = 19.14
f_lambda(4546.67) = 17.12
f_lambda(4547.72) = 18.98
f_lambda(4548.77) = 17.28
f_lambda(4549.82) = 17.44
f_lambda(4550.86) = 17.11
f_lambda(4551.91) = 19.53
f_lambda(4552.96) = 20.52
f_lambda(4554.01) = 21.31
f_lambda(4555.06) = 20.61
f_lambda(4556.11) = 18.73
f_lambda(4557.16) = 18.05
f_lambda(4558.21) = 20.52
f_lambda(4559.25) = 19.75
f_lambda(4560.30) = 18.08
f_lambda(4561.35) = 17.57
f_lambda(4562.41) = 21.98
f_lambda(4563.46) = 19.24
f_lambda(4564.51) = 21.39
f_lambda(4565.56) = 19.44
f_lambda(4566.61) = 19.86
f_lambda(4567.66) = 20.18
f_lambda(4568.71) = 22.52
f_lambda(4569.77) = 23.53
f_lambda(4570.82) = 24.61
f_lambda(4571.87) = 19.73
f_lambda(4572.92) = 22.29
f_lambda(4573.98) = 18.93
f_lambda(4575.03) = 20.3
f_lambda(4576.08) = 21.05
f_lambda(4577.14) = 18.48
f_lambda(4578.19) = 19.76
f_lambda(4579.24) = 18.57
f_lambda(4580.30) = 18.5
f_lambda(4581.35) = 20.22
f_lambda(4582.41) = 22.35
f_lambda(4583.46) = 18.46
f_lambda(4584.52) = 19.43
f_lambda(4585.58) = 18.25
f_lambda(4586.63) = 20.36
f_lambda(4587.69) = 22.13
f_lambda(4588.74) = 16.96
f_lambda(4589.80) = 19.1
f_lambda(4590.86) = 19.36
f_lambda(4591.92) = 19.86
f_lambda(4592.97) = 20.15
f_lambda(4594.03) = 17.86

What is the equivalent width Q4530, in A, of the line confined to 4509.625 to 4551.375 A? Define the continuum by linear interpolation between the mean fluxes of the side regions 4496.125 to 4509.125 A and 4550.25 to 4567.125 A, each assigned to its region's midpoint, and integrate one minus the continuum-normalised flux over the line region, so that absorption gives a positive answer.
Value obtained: 2.8 A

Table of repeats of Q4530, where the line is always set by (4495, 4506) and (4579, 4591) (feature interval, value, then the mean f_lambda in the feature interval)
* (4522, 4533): 0.8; 18.4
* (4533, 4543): 0.3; 19.2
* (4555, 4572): -0.6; 20.4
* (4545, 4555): 0.5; 18.8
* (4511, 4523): 0.8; 18.7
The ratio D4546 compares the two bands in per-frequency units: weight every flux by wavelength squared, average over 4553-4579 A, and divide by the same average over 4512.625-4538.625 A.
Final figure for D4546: 1.14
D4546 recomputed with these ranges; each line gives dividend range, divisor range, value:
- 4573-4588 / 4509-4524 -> 1.09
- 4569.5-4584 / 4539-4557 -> 1.06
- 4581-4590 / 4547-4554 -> 1.07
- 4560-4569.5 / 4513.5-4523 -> 1.12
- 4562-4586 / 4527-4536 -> 1.21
